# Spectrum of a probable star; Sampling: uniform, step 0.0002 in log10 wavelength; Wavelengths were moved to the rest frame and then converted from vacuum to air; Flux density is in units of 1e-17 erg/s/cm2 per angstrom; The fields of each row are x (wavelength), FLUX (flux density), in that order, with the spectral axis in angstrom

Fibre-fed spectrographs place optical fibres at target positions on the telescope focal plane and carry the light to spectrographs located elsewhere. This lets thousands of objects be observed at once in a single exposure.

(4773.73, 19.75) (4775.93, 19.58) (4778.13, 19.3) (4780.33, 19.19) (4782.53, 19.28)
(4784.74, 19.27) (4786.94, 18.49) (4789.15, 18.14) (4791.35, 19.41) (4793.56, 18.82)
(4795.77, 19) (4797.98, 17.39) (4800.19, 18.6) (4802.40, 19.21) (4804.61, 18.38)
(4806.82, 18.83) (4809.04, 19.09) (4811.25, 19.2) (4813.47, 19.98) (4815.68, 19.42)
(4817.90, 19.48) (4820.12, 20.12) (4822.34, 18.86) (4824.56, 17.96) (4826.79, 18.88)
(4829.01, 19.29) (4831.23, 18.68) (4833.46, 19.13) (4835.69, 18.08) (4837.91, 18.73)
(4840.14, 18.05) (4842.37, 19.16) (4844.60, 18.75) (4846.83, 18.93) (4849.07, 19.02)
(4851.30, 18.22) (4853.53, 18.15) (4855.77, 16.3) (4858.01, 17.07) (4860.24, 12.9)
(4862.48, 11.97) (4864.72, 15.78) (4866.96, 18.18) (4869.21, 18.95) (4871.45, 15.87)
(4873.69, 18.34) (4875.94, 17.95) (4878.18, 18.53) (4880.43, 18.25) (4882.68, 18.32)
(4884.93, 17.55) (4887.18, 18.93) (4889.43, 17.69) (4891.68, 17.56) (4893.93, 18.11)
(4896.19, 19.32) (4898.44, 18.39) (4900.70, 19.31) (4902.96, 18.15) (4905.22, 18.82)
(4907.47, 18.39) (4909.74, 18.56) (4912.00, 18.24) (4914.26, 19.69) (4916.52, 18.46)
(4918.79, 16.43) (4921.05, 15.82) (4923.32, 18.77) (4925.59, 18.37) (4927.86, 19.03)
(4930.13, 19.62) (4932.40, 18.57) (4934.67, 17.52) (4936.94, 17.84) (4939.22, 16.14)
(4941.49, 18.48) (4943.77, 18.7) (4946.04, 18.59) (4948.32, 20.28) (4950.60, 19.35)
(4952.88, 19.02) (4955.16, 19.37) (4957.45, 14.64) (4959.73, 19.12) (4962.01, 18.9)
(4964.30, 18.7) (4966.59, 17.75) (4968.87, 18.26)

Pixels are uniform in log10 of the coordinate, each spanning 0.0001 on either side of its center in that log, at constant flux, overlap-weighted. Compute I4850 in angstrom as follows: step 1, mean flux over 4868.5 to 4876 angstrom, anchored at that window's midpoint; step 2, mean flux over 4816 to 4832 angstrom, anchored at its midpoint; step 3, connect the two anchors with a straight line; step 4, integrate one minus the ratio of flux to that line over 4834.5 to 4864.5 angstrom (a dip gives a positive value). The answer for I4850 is 1.7 angstrom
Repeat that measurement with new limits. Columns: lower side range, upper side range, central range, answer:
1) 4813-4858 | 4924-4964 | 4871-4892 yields 0.70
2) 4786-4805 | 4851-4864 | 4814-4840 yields -2.84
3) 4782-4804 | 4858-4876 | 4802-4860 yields -4.00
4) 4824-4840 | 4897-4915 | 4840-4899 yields 3.31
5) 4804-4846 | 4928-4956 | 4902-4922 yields 0.68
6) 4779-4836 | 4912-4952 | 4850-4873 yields 2.81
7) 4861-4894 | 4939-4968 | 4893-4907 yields -0.76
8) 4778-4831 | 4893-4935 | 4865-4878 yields 0.60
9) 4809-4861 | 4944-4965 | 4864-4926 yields 1.58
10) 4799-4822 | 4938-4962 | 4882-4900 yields 0.47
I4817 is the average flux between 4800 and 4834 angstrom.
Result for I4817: 19.1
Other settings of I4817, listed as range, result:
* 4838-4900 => 17.7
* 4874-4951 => 18.3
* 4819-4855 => 18.7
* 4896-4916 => 18.7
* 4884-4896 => 18.1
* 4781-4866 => 18.3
